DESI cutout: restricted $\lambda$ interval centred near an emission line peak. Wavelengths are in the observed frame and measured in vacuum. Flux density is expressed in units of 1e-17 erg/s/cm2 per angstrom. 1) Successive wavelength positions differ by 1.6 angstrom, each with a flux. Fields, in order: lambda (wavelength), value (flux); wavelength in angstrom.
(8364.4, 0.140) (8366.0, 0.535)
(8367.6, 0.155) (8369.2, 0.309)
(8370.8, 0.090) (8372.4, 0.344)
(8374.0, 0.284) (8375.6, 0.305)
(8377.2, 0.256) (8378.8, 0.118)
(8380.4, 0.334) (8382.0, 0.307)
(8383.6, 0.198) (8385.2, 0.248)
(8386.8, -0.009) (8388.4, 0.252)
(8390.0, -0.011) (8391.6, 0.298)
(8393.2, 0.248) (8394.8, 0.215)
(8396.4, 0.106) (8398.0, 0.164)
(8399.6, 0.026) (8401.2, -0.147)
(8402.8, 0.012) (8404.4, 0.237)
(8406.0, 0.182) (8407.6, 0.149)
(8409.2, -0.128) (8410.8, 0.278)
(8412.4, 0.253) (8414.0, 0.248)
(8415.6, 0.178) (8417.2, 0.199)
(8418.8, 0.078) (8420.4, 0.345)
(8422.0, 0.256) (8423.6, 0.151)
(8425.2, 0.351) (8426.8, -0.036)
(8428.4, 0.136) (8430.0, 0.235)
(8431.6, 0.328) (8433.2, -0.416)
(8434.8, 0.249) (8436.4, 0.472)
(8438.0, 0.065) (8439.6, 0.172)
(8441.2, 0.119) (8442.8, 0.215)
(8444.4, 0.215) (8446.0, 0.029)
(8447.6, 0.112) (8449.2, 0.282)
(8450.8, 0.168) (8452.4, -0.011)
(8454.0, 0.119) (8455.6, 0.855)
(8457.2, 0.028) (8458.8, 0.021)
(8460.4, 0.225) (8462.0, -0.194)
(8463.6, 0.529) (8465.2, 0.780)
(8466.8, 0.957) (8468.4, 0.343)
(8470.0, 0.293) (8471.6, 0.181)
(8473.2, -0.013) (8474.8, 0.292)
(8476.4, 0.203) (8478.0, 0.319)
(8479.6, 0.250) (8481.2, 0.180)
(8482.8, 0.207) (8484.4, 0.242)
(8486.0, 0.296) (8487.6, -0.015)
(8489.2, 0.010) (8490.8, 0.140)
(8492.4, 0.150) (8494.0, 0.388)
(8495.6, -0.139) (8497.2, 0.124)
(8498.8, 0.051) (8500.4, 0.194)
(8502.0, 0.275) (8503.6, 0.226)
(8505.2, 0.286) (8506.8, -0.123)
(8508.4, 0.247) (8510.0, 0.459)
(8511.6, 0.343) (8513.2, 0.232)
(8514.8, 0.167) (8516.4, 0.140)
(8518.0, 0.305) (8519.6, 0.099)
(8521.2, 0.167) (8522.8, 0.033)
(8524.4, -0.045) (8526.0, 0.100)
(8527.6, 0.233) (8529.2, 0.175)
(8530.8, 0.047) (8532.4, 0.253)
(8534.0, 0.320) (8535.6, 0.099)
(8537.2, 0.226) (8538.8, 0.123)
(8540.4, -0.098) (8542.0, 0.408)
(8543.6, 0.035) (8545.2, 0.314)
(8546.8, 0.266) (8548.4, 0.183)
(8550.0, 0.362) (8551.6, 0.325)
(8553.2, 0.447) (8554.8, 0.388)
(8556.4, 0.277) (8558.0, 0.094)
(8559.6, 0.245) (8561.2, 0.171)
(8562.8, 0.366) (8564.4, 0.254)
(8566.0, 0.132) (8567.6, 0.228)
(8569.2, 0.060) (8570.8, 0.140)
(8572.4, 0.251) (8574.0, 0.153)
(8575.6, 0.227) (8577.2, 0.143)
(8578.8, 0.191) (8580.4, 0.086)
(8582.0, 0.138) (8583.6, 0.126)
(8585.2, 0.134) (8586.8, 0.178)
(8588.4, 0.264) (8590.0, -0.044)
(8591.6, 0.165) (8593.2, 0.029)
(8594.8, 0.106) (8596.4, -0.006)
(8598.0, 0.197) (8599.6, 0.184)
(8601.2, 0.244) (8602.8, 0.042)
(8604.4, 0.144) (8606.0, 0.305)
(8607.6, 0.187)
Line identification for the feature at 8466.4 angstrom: H-beta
